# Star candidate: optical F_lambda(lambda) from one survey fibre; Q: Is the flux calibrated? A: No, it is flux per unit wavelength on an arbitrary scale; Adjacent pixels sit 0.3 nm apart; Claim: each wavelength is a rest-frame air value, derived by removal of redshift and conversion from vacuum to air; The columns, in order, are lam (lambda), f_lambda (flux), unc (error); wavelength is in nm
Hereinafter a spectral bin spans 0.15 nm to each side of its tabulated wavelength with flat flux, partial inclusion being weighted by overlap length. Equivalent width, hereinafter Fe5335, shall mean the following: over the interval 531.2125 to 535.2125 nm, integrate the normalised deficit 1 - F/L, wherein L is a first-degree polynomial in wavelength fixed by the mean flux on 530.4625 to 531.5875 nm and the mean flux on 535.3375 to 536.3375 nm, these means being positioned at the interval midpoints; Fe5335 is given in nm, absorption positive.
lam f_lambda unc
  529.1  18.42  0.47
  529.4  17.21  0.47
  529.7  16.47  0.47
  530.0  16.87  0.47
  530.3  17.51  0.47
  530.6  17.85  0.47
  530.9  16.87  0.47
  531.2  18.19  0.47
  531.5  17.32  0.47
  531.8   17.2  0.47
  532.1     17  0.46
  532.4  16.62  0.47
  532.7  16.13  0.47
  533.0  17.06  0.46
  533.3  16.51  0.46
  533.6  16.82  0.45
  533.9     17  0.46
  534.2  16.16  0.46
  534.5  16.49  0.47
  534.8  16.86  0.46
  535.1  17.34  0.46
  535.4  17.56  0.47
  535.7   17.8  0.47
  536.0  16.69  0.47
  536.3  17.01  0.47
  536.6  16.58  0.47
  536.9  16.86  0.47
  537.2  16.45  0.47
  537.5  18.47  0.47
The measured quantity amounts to 0.13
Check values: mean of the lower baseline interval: 17.6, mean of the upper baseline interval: 17.3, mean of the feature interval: 16.9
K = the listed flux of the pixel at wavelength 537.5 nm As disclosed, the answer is 18.47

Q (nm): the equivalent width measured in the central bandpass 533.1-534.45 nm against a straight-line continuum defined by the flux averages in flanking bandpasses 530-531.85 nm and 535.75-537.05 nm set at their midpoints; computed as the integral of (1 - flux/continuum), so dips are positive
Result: 0.04 nm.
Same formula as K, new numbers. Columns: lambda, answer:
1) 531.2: 18.19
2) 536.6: 16.58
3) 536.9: 16.86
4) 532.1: 17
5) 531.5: 17.32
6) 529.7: 16.47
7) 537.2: 16.45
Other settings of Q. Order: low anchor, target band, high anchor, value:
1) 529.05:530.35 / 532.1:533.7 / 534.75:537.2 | 0.044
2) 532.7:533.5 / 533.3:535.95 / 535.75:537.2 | -0.036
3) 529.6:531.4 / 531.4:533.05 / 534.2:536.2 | 0.034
